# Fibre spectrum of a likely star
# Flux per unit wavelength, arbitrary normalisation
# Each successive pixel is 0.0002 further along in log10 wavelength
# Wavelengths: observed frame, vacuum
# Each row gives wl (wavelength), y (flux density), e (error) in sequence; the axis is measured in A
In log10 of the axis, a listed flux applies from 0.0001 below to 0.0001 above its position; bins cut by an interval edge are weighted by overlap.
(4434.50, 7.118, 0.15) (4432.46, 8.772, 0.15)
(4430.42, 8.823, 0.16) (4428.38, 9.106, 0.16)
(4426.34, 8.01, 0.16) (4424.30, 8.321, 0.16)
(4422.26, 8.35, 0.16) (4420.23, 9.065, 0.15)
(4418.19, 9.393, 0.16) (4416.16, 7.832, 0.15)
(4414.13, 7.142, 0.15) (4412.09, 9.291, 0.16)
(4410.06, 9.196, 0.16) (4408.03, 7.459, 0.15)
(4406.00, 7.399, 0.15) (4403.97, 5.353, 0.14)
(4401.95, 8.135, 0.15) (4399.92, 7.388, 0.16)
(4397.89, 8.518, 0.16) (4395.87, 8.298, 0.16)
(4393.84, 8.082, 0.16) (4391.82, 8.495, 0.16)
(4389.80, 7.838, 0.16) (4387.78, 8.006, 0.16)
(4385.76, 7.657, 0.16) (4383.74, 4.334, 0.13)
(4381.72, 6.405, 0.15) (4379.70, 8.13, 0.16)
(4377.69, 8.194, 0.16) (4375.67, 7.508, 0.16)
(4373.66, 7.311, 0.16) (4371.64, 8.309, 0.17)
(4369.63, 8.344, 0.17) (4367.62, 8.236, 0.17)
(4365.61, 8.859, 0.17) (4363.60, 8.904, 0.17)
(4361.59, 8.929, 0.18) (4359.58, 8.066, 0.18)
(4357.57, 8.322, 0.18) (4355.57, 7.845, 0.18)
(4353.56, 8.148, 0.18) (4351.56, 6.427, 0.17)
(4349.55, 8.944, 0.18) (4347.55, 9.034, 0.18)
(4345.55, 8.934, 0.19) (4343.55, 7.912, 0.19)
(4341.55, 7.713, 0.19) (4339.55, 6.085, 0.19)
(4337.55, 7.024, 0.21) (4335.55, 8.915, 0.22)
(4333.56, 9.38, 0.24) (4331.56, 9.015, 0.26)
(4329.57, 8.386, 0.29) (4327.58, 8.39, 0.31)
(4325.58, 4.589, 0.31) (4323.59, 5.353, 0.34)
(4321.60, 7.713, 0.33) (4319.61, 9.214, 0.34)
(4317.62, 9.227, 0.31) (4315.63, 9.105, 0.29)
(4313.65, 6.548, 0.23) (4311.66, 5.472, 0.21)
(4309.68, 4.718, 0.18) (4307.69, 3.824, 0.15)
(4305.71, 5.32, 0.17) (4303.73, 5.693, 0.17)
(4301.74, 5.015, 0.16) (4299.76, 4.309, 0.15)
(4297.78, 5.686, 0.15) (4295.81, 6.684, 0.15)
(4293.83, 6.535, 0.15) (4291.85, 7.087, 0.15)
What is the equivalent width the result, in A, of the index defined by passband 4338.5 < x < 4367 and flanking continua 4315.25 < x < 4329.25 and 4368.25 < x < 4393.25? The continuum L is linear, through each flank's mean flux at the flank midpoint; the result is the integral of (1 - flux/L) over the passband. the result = -2.1 A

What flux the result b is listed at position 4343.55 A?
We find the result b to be 7.912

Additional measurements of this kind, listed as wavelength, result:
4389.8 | 7.838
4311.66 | 5.472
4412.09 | 9.291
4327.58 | 8.39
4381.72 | 6.405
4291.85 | 7.087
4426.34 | 8.01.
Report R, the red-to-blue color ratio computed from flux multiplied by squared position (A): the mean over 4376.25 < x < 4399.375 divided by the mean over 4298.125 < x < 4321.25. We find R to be 1.26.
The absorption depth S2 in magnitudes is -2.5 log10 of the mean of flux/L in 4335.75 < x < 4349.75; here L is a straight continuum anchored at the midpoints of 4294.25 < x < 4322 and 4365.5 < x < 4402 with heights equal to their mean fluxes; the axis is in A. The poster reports -0.14 mag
